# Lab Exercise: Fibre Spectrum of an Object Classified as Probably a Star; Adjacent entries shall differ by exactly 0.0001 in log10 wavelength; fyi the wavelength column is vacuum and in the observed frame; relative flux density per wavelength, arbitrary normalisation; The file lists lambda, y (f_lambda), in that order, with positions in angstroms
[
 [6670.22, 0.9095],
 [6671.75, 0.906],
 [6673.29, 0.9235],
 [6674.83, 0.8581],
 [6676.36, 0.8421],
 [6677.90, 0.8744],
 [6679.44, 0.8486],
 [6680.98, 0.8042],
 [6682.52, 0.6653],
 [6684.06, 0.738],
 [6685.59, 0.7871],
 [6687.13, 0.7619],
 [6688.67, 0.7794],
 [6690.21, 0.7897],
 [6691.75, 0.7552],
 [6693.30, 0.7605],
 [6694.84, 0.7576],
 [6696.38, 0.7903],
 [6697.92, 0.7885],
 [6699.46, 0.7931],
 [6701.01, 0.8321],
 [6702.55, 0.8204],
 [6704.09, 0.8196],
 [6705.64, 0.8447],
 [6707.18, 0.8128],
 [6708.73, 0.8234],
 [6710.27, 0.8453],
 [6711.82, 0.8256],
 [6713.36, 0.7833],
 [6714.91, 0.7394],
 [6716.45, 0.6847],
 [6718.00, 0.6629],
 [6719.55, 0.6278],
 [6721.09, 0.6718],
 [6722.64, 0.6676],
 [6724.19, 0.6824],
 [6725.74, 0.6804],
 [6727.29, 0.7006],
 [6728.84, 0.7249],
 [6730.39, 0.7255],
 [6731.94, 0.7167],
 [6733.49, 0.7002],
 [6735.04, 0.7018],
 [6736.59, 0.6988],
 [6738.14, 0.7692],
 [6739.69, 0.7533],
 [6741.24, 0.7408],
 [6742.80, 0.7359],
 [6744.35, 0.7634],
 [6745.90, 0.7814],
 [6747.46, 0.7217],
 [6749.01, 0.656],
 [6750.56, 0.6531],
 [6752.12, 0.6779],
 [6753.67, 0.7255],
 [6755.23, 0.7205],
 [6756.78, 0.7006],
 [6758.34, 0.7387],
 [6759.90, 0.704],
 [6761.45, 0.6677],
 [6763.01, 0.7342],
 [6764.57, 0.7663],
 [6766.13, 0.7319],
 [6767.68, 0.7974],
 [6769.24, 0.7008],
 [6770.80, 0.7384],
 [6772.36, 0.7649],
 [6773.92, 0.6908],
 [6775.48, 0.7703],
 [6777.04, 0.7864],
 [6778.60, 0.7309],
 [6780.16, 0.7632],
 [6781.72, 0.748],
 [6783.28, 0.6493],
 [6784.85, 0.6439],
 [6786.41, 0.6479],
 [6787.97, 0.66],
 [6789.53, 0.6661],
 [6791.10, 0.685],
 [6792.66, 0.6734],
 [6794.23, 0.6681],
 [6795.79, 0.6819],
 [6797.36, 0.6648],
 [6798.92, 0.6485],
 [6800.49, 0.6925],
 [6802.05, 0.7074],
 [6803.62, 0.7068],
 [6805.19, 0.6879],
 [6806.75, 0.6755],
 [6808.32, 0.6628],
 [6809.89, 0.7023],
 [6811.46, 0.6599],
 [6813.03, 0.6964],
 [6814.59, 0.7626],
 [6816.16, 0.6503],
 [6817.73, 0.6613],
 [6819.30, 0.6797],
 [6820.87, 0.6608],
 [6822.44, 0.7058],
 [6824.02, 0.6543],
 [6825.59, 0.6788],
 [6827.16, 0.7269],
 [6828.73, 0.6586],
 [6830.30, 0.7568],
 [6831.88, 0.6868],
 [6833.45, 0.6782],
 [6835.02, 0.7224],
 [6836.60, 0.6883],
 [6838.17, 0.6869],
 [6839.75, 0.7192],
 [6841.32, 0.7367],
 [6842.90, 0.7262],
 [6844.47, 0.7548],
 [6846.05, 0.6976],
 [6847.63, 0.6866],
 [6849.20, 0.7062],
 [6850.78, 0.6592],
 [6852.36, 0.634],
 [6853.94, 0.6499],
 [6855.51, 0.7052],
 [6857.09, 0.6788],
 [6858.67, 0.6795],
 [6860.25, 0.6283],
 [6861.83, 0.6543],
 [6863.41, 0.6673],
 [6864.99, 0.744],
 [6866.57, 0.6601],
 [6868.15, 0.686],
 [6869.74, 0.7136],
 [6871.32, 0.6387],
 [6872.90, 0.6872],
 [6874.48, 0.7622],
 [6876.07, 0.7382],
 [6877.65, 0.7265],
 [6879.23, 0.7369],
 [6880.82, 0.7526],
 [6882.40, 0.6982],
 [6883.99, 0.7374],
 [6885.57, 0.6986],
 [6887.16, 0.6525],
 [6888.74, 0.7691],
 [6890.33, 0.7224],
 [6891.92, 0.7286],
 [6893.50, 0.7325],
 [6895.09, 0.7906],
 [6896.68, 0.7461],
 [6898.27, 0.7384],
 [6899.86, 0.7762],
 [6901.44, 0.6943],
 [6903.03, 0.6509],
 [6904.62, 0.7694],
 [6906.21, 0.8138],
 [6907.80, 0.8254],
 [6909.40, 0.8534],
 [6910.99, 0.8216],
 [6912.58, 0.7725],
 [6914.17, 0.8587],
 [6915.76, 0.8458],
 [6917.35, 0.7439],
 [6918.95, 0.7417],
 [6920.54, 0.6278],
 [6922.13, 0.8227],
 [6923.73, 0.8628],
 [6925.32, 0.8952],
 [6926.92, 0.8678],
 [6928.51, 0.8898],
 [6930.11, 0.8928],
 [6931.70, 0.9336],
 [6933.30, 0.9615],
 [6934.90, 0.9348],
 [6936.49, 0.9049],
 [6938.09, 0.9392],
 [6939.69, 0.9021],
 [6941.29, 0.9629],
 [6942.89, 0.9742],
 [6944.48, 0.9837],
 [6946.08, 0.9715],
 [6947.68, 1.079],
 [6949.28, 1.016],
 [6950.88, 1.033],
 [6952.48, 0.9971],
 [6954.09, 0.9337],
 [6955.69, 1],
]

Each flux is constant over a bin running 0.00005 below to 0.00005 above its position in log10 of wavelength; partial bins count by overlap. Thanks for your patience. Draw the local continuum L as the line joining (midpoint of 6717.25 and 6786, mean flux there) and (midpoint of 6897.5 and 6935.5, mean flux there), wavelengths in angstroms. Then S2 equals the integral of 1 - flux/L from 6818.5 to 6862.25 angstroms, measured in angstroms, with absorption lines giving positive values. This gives 4.5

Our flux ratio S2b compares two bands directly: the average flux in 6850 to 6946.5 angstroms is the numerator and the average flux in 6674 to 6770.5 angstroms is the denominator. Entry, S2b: 1.04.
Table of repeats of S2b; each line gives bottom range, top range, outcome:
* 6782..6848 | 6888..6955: 1.24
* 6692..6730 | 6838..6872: 0.91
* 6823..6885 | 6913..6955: 1.30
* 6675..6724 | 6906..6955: 1.15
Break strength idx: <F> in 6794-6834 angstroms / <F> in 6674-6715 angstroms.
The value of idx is 0.9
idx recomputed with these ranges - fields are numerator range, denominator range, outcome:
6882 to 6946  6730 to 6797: 1.14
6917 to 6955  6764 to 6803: 1.29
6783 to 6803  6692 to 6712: 0.83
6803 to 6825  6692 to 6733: 0.91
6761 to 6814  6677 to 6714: 0.88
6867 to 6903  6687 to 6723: 0.94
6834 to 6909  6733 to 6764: 0.99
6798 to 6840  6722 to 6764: 0.97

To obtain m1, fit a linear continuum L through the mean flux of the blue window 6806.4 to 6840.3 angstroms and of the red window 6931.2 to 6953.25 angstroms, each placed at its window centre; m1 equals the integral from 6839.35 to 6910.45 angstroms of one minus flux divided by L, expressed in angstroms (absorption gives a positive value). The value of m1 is 8.2 angstroms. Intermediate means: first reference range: 0.69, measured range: 0.717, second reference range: 0.971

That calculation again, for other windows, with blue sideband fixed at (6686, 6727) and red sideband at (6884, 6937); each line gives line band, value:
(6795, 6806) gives 1.32 angstroms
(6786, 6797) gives 1.51 angstroms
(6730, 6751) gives 1.18 angstroms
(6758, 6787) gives 1.77 angstroms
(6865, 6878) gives 1.43 angstroms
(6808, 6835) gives 3.20 angstroms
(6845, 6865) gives 2.86 angstroms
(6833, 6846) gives 1.17 angstroms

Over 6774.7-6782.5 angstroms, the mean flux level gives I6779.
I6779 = 0.76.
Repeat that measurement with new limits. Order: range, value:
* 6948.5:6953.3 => 1.01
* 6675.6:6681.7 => 0.842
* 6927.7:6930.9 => 0.891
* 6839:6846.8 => 0.727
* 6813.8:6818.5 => 0.693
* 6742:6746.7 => 0.759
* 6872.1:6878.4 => 0.729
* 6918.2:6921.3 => 0.685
